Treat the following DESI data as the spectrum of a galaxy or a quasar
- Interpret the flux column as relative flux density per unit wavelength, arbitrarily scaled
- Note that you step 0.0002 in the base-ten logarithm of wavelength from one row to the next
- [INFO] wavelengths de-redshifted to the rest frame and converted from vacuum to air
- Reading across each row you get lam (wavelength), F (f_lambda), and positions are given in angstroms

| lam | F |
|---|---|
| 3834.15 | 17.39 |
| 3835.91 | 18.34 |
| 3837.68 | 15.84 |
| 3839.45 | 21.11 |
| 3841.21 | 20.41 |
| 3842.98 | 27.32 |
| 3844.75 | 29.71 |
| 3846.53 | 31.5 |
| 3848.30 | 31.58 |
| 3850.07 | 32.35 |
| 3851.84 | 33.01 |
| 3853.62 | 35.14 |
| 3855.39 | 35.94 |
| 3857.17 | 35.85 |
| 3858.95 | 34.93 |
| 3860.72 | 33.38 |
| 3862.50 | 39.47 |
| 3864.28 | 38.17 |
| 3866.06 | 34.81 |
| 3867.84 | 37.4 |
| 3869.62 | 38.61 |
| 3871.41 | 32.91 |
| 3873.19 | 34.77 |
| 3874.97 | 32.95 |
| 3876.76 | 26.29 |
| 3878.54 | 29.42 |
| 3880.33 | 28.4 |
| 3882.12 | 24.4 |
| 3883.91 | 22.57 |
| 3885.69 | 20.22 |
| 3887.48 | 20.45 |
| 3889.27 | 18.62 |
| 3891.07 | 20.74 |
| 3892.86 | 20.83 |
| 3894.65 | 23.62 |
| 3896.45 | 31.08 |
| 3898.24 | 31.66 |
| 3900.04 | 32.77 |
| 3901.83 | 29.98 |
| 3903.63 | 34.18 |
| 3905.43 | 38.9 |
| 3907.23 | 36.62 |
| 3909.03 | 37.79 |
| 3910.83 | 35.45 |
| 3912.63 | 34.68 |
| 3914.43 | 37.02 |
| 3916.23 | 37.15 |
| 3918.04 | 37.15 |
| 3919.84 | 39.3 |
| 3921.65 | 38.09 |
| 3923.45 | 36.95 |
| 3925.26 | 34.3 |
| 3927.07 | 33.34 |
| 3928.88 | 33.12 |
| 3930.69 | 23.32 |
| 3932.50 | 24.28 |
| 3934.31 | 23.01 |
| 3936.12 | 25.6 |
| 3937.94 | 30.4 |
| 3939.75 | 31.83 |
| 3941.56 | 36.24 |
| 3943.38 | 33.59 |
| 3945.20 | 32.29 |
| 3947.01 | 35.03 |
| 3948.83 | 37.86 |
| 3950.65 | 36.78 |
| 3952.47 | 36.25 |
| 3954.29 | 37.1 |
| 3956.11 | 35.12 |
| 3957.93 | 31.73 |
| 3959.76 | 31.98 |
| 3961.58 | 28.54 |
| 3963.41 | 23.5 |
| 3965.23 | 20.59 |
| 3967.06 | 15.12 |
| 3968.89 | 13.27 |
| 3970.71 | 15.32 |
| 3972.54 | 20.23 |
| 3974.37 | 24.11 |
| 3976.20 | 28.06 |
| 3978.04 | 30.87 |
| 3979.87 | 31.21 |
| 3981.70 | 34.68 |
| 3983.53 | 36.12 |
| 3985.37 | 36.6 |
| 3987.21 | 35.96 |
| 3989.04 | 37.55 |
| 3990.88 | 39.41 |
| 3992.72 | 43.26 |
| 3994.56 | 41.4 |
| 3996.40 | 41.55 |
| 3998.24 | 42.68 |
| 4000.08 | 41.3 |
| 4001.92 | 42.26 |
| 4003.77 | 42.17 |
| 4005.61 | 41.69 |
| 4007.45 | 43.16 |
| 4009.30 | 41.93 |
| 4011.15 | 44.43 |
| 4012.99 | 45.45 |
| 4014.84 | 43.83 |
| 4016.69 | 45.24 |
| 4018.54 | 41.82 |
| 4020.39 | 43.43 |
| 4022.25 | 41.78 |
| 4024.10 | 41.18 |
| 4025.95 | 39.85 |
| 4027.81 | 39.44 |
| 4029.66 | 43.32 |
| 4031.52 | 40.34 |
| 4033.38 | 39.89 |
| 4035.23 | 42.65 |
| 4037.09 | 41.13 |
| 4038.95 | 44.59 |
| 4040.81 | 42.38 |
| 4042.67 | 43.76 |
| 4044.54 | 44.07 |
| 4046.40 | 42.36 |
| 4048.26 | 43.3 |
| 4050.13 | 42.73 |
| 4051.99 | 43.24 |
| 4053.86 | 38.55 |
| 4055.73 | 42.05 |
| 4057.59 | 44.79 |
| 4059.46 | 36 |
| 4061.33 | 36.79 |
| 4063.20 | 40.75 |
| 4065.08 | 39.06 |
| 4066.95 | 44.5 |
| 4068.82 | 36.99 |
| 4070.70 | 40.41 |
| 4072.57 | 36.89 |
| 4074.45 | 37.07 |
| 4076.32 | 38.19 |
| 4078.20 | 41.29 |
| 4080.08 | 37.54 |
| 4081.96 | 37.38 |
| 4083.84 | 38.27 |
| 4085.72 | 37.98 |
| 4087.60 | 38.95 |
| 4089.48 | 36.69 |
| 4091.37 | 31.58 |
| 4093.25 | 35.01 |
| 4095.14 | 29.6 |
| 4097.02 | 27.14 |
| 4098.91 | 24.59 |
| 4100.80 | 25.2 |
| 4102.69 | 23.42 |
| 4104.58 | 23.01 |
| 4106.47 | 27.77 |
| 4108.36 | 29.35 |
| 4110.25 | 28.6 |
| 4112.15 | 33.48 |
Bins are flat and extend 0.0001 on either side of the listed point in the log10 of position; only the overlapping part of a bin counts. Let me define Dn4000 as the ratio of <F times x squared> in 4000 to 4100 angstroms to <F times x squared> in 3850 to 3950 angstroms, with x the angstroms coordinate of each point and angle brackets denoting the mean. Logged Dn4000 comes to 1.35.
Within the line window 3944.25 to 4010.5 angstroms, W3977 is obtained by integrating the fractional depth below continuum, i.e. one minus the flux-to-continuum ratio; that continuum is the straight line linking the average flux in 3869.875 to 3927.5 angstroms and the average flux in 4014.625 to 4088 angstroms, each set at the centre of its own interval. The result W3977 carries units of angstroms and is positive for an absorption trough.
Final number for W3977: 4.82 angstroms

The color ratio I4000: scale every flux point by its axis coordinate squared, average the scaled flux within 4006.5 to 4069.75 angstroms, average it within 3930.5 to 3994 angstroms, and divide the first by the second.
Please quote 1.43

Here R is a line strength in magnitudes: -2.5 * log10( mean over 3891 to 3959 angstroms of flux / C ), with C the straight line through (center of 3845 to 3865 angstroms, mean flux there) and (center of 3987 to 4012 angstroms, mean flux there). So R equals 0.15 mag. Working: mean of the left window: 34.5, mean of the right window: 41.5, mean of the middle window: 32.9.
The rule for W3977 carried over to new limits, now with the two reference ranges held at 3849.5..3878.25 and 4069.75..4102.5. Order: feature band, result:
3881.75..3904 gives 6.0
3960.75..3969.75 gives 3.8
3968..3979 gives 4.0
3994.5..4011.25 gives -3.6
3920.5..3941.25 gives 2.4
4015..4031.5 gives -3.5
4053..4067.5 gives -2.3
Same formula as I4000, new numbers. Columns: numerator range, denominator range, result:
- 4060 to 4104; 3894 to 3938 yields 1.17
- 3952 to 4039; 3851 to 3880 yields 1.13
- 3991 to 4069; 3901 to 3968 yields 1.35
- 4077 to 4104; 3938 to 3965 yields 1.07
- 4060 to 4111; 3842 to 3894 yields 1.26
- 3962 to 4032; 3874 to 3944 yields 1.24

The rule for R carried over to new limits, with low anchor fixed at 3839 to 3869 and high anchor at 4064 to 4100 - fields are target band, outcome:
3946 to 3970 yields 0.17 mag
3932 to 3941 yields 0.23 mag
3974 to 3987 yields 0.08 mag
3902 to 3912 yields -0.08 mag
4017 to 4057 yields -0.18 mag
